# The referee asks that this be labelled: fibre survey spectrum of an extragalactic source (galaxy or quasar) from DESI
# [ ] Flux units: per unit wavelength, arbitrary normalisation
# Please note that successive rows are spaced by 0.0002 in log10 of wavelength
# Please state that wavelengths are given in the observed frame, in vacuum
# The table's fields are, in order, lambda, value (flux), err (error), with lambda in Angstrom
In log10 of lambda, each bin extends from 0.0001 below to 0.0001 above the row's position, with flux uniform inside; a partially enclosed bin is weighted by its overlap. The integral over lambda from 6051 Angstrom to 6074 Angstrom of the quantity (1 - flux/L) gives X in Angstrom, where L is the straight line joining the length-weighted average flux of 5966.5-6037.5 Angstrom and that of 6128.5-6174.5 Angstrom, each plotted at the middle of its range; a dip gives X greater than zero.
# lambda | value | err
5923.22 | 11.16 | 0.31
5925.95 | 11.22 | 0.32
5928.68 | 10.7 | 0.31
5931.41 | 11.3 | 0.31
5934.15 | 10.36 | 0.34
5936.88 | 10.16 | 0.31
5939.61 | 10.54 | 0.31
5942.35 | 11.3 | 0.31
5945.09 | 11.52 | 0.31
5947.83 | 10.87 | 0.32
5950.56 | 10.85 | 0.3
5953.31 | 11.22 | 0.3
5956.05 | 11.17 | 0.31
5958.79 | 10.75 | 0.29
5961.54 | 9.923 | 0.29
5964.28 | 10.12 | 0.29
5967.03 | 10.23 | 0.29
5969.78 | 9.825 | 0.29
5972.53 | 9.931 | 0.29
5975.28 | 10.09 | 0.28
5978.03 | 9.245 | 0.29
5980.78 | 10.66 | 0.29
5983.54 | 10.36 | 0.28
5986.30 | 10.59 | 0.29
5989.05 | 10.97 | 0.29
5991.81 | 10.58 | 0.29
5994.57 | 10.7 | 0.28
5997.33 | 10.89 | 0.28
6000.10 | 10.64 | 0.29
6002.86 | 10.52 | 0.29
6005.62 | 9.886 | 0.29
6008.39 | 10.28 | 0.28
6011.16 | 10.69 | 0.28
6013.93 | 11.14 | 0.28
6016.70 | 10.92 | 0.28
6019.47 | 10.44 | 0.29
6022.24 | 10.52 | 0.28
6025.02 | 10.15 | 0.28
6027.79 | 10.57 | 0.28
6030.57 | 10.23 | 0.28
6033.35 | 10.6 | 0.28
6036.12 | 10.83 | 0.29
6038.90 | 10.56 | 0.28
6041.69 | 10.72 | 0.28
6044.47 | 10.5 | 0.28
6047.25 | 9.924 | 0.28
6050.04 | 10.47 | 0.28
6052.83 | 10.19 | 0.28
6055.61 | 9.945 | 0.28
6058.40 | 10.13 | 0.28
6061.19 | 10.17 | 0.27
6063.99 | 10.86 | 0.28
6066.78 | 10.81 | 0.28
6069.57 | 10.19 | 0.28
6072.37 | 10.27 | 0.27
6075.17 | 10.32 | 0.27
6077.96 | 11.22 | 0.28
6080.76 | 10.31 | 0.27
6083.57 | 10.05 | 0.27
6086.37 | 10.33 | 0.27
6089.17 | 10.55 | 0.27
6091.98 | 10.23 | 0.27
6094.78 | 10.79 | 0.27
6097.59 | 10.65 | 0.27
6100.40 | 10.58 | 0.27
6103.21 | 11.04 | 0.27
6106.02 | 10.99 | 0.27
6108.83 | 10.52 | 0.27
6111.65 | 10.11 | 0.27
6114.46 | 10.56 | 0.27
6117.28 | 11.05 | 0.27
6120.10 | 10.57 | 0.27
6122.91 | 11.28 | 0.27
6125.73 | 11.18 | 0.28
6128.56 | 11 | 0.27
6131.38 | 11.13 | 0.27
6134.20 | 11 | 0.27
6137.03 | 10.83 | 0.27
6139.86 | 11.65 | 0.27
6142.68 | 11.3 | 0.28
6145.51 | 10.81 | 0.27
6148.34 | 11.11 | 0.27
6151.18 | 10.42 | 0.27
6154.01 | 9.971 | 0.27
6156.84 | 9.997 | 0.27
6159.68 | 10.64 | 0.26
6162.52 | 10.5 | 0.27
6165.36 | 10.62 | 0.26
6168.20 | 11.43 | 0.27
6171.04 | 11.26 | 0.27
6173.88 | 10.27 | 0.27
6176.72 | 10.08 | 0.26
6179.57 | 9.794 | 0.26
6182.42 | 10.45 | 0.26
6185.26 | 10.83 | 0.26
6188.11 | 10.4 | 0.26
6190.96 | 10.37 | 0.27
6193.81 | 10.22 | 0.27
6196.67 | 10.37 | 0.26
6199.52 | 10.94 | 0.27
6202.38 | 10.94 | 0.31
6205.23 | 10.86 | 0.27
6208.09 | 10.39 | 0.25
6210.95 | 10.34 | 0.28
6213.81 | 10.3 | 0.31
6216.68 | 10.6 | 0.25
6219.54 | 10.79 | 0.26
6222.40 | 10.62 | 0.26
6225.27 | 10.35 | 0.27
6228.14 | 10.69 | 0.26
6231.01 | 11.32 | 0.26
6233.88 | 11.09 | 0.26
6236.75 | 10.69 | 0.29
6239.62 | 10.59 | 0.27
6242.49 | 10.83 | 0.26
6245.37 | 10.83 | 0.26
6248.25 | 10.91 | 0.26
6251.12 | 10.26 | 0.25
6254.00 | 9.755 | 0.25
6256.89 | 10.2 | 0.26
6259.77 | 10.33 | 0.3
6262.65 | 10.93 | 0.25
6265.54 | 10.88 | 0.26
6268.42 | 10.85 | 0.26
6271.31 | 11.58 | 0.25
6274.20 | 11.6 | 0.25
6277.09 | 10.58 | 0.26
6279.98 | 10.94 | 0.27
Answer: 0.6 Angstrom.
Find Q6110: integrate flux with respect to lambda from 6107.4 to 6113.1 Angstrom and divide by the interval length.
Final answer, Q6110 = 10.3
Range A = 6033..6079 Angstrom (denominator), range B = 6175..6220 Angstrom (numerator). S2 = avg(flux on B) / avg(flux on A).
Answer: 1.0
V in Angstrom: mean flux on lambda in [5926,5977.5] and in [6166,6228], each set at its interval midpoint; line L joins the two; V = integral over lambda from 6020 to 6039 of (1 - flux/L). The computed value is 0.17 Angstrom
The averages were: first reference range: 10.6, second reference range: 10.6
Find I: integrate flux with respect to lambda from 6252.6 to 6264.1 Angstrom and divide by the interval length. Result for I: 10.3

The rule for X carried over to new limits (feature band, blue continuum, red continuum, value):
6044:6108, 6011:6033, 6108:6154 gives 1.6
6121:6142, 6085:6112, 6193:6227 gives -1.1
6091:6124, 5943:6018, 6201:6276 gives -0.2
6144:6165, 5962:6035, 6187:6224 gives 0.0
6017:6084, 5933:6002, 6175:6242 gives 0.8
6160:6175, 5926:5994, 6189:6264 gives -0.3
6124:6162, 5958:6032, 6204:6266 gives -1.1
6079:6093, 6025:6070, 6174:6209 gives 0.1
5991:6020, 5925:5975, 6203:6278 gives 0.1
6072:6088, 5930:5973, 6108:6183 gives 0.4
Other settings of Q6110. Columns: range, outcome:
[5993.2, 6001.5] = 10.7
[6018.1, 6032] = 10.4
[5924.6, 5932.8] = 11.1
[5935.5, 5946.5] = 10.9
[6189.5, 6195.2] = 10.3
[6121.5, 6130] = 11.2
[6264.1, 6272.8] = 11.1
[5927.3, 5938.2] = 10.6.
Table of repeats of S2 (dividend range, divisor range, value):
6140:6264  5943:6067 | 1.01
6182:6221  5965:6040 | 1.01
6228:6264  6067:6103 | 1.02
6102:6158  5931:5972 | 1.02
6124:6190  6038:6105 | 1.03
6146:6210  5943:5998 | 1.00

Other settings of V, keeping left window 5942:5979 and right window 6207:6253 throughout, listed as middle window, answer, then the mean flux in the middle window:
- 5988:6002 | -0.3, 10.7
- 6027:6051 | 0.1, 10.5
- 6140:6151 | -0.5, 11.1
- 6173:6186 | 0.5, 10.3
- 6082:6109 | 0.0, 10.6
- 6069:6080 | 0.1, 10.5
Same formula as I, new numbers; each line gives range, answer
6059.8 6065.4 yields 10.5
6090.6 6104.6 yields 10.7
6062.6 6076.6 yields 10.5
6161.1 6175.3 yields 10.8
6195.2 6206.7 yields 10.8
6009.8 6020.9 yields 10.8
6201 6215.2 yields 10.6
